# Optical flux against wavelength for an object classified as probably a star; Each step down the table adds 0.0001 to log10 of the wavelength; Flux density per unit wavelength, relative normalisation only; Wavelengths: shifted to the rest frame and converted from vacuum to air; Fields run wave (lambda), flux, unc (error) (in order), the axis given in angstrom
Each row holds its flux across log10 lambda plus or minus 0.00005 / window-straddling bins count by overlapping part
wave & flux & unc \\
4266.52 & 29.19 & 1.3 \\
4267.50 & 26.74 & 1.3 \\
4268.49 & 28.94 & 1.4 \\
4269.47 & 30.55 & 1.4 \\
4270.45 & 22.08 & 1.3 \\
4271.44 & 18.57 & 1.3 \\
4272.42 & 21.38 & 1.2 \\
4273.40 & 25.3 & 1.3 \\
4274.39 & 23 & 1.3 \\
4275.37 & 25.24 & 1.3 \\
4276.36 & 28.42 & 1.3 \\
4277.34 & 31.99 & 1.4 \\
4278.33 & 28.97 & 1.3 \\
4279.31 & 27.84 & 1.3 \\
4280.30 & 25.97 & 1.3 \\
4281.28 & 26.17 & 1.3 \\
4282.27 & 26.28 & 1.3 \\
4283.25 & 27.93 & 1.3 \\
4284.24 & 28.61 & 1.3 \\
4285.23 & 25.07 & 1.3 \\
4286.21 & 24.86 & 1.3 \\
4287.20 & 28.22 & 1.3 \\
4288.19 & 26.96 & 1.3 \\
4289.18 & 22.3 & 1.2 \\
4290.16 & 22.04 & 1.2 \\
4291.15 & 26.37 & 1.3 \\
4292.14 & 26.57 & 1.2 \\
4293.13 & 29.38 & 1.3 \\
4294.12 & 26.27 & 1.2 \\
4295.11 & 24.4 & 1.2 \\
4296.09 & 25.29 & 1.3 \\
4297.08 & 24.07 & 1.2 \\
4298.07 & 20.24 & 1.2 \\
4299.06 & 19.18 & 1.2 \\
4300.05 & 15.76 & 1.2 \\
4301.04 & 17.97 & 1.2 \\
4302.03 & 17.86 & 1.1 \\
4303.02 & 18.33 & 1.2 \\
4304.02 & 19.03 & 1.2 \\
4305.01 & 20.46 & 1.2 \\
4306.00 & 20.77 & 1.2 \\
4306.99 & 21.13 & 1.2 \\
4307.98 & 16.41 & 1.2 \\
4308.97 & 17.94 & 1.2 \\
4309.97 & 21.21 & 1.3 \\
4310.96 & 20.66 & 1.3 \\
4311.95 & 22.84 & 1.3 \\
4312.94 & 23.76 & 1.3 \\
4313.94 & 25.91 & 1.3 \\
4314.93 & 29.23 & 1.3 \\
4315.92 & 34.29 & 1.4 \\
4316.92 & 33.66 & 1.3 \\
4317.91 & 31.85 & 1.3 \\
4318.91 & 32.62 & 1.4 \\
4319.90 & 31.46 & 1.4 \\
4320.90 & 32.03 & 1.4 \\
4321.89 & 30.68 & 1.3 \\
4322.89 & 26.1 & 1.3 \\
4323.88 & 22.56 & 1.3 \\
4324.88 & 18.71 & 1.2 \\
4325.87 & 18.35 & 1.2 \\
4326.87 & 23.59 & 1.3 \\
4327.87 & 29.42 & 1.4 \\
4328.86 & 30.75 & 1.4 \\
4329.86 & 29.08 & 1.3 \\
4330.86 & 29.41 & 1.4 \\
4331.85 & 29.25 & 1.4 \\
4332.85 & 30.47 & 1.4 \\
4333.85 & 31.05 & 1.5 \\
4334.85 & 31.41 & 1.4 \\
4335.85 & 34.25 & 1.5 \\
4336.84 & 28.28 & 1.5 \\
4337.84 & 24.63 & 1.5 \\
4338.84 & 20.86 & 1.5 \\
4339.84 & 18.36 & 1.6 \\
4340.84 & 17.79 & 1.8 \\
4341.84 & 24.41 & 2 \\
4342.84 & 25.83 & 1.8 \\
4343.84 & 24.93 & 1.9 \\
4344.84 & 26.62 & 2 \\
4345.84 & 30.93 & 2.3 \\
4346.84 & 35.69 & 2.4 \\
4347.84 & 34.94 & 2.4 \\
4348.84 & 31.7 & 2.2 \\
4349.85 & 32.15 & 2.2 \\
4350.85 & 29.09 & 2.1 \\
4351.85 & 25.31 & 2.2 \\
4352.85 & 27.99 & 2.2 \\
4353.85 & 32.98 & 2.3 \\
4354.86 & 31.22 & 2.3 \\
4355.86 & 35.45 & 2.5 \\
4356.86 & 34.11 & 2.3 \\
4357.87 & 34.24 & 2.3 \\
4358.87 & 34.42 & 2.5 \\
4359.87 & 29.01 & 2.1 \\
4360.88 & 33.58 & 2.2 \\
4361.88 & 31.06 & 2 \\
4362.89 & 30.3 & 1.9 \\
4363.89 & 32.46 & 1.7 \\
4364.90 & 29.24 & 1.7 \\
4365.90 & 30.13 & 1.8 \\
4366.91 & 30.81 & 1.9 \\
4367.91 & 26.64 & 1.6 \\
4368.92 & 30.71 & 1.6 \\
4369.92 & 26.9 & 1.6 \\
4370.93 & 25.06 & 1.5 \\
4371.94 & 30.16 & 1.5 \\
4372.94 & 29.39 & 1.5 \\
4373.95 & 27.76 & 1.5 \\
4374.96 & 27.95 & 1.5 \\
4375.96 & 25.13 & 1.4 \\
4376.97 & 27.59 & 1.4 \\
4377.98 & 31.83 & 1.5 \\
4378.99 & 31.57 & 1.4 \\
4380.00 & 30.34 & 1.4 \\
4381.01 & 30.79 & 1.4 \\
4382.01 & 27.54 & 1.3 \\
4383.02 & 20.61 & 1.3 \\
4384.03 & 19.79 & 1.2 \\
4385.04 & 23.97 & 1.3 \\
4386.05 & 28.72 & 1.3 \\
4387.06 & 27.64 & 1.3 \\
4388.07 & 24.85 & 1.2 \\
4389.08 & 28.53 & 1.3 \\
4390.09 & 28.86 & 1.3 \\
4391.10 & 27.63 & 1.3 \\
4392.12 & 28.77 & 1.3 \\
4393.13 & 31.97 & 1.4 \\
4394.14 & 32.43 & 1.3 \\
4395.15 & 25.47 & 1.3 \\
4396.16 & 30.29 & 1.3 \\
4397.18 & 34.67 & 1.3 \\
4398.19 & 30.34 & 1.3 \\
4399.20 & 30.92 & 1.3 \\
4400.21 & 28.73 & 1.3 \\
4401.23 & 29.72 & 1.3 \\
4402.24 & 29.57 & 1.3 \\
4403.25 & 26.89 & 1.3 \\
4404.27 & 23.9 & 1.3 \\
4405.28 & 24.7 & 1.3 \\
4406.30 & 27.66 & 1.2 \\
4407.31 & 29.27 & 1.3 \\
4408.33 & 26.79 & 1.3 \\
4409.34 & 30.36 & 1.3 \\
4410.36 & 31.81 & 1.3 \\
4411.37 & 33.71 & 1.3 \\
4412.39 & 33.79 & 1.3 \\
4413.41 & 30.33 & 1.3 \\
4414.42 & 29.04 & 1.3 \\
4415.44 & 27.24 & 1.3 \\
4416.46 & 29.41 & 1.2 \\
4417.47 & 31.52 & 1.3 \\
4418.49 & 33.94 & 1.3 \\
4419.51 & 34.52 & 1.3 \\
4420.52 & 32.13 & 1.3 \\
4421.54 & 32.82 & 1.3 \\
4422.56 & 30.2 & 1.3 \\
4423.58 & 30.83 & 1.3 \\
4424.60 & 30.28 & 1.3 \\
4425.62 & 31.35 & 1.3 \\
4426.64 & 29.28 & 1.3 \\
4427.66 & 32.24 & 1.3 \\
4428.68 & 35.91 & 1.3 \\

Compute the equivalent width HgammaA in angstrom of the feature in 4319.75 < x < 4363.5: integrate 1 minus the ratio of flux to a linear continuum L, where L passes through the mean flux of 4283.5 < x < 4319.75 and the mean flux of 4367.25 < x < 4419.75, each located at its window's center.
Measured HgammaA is -4.4 angstrom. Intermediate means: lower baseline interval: 24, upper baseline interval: 28.8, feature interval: 28.7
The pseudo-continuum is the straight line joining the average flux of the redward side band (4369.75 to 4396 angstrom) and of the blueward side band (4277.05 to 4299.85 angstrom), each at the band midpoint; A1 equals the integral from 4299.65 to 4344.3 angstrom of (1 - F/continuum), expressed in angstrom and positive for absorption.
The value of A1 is 2.39 angstrom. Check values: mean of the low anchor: 25.7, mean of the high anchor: 27.8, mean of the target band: 25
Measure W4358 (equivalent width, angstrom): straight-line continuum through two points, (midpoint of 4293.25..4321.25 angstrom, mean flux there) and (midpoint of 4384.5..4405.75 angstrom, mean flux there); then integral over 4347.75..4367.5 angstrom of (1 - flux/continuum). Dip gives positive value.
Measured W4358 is -3.68 angstrom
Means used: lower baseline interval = 23.8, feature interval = 31.4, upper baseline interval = 28.5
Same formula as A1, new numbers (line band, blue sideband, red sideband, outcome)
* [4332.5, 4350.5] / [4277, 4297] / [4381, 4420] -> -0.24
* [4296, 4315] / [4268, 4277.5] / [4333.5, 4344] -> 3.60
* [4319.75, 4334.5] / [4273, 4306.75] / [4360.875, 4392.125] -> -0.84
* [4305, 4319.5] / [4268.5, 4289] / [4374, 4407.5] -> 0.94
